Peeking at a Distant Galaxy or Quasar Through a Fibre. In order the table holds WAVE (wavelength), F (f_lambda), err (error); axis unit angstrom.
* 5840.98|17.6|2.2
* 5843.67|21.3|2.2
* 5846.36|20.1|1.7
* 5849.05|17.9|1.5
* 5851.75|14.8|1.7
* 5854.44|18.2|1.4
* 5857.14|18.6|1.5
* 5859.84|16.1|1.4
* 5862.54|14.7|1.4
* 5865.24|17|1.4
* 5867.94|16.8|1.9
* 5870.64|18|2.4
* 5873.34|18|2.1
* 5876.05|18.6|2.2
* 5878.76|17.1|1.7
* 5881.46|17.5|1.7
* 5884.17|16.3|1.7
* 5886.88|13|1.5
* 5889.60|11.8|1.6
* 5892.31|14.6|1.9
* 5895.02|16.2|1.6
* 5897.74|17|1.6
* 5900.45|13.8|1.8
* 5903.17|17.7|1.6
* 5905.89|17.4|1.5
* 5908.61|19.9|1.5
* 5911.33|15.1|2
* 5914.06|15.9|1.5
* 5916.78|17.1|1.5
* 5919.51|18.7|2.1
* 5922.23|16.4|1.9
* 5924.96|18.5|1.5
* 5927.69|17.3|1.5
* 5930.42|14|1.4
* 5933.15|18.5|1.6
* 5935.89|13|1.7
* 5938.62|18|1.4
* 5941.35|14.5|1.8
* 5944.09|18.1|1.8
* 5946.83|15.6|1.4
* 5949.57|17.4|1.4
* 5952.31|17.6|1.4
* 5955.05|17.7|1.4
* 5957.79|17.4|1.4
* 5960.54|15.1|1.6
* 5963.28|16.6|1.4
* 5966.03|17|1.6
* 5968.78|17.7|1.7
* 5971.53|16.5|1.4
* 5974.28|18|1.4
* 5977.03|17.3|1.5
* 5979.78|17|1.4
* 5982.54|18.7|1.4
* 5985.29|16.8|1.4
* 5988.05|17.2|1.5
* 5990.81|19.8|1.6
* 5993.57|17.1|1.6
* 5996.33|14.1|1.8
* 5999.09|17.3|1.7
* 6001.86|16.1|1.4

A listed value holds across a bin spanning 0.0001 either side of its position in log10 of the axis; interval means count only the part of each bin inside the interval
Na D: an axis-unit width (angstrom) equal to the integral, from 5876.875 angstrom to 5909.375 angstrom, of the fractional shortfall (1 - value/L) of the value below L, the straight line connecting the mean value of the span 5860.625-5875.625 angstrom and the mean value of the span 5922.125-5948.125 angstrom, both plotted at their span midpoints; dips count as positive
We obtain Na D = 1.47 angstrom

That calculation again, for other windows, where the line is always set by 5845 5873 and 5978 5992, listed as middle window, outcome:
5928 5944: 1.6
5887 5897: 1.8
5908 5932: 0.9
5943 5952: 0.3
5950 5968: 0.8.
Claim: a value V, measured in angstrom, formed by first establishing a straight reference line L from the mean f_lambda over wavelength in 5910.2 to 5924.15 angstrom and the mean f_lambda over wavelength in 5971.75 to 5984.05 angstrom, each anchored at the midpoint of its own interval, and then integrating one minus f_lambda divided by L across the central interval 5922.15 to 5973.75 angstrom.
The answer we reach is 1.4 angstrom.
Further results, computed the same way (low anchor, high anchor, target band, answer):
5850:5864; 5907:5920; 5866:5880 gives -0.80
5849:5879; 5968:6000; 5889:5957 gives 2.64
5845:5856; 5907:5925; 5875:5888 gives 0.77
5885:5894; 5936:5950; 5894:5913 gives -3.39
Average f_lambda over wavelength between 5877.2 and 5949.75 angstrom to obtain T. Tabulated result 16.3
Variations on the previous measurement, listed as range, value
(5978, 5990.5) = 17.6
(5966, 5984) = 17.5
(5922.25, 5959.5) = 16.7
